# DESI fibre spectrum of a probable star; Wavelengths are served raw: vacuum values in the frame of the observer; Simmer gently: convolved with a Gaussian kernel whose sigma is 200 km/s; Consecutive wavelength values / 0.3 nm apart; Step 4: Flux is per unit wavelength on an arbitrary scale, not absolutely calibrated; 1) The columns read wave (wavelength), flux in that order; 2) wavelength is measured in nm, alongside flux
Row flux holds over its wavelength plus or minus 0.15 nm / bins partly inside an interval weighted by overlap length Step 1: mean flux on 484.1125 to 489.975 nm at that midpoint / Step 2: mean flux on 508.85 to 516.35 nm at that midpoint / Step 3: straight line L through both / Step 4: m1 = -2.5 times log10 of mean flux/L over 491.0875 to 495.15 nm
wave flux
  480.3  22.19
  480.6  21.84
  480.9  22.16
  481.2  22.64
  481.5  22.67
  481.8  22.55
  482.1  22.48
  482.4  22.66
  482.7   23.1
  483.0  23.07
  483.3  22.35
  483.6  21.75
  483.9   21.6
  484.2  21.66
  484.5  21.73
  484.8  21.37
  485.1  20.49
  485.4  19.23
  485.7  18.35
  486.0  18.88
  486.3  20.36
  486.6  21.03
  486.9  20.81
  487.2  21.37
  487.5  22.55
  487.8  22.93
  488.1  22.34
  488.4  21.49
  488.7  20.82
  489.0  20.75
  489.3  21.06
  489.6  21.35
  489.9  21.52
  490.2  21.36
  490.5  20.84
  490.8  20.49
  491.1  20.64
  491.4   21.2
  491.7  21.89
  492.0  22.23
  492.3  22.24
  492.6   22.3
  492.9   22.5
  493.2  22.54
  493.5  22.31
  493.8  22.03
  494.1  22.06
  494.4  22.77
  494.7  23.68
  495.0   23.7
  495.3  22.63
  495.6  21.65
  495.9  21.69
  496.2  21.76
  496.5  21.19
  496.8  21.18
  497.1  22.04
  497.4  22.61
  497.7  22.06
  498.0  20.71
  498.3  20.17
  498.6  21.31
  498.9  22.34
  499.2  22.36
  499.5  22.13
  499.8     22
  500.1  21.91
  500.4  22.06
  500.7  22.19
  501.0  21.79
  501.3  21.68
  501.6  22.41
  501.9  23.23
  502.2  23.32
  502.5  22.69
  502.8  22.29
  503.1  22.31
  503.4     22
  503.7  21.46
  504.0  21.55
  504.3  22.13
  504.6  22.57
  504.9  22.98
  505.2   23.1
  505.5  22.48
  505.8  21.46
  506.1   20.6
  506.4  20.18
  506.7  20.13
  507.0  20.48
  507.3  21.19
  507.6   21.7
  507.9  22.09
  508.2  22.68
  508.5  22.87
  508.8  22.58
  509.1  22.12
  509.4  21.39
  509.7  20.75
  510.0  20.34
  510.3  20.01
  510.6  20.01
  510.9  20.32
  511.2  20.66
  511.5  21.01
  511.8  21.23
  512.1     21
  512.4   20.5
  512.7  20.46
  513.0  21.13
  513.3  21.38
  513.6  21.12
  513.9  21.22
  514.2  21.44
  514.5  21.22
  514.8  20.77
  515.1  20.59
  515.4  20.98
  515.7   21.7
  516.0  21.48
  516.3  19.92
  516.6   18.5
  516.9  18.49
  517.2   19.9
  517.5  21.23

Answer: -0.069 mag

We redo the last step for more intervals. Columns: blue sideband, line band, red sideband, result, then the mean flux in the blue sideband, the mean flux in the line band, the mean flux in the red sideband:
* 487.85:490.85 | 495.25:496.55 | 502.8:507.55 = -0.02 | 21.3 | 21.8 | 21.7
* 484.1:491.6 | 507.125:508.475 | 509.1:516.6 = -0.06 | 21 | 22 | 20.8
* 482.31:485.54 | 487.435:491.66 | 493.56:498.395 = 0.02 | 21.7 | 21.4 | 22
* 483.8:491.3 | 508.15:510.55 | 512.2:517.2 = -0.04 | 21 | 21.5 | 20.7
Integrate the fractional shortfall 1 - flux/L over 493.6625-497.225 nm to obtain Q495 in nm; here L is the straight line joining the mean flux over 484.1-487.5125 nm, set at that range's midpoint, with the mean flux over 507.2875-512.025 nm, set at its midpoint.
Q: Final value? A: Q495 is -0.23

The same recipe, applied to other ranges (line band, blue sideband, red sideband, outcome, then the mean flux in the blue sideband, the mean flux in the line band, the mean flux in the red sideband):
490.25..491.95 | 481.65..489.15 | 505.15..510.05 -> 0.028 nm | 21.4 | 21.1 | 21.5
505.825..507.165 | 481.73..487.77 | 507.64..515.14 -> 0.047 nm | 21.4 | 20.5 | 21.2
